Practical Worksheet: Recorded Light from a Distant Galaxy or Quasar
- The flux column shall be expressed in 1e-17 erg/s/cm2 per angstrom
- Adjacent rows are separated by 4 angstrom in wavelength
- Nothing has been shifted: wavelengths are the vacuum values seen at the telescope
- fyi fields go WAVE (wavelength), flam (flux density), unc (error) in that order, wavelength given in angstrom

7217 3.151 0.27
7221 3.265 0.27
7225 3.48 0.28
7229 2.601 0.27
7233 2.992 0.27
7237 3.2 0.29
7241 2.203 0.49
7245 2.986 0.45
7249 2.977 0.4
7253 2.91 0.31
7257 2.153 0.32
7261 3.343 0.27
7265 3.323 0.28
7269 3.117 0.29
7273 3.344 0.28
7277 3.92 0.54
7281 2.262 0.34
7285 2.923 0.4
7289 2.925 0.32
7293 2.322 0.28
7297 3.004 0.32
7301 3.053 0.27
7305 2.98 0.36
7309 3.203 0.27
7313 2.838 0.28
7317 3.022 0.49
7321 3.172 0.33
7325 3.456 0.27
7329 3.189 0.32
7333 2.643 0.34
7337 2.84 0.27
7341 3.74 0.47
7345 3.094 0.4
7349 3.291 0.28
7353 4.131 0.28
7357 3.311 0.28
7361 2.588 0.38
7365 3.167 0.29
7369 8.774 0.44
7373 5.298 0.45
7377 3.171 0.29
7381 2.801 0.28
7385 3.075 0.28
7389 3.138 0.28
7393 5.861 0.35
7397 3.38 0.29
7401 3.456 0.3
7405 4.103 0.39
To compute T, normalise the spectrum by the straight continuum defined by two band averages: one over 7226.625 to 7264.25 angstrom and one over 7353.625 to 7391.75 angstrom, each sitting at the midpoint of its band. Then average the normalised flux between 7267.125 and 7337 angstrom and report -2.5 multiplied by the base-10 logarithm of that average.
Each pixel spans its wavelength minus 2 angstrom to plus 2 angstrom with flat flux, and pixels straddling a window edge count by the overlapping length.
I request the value 0.11 mag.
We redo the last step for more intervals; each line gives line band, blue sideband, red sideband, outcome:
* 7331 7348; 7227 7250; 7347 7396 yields 0.21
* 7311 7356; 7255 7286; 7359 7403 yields 0.13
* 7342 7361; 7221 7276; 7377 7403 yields 0.01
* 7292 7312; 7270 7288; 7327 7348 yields 0.06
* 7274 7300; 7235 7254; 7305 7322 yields 0.02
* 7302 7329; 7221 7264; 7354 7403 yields 0.13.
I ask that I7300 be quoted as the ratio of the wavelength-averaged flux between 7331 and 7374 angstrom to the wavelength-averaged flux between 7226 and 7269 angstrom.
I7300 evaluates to 1.34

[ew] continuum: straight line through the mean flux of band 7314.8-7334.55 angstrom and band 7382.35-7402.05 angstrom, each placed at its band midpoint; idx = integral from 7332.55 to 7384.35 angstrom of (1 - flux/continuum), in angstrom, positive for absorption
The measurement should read -4.9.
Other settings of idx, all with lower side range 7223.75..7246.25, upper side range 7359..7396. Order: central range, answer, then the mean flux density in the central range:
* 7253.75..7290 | 2.1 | 3.03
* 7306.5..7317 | 1.7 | 3.02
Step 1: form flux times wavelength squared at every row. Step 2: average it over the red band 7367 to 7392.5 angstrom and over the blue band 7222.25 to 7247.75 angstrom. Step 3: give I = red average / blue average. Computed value 1.59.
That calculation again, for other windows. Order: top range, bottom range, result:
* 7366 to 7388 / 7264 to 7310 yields 1.52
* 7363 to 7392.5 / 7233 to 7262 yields 1.58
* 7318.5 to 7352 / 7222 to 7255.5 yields 1.13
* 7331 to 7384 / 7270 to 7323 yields 1.27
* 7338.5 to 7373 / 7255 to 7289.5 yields 1.37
